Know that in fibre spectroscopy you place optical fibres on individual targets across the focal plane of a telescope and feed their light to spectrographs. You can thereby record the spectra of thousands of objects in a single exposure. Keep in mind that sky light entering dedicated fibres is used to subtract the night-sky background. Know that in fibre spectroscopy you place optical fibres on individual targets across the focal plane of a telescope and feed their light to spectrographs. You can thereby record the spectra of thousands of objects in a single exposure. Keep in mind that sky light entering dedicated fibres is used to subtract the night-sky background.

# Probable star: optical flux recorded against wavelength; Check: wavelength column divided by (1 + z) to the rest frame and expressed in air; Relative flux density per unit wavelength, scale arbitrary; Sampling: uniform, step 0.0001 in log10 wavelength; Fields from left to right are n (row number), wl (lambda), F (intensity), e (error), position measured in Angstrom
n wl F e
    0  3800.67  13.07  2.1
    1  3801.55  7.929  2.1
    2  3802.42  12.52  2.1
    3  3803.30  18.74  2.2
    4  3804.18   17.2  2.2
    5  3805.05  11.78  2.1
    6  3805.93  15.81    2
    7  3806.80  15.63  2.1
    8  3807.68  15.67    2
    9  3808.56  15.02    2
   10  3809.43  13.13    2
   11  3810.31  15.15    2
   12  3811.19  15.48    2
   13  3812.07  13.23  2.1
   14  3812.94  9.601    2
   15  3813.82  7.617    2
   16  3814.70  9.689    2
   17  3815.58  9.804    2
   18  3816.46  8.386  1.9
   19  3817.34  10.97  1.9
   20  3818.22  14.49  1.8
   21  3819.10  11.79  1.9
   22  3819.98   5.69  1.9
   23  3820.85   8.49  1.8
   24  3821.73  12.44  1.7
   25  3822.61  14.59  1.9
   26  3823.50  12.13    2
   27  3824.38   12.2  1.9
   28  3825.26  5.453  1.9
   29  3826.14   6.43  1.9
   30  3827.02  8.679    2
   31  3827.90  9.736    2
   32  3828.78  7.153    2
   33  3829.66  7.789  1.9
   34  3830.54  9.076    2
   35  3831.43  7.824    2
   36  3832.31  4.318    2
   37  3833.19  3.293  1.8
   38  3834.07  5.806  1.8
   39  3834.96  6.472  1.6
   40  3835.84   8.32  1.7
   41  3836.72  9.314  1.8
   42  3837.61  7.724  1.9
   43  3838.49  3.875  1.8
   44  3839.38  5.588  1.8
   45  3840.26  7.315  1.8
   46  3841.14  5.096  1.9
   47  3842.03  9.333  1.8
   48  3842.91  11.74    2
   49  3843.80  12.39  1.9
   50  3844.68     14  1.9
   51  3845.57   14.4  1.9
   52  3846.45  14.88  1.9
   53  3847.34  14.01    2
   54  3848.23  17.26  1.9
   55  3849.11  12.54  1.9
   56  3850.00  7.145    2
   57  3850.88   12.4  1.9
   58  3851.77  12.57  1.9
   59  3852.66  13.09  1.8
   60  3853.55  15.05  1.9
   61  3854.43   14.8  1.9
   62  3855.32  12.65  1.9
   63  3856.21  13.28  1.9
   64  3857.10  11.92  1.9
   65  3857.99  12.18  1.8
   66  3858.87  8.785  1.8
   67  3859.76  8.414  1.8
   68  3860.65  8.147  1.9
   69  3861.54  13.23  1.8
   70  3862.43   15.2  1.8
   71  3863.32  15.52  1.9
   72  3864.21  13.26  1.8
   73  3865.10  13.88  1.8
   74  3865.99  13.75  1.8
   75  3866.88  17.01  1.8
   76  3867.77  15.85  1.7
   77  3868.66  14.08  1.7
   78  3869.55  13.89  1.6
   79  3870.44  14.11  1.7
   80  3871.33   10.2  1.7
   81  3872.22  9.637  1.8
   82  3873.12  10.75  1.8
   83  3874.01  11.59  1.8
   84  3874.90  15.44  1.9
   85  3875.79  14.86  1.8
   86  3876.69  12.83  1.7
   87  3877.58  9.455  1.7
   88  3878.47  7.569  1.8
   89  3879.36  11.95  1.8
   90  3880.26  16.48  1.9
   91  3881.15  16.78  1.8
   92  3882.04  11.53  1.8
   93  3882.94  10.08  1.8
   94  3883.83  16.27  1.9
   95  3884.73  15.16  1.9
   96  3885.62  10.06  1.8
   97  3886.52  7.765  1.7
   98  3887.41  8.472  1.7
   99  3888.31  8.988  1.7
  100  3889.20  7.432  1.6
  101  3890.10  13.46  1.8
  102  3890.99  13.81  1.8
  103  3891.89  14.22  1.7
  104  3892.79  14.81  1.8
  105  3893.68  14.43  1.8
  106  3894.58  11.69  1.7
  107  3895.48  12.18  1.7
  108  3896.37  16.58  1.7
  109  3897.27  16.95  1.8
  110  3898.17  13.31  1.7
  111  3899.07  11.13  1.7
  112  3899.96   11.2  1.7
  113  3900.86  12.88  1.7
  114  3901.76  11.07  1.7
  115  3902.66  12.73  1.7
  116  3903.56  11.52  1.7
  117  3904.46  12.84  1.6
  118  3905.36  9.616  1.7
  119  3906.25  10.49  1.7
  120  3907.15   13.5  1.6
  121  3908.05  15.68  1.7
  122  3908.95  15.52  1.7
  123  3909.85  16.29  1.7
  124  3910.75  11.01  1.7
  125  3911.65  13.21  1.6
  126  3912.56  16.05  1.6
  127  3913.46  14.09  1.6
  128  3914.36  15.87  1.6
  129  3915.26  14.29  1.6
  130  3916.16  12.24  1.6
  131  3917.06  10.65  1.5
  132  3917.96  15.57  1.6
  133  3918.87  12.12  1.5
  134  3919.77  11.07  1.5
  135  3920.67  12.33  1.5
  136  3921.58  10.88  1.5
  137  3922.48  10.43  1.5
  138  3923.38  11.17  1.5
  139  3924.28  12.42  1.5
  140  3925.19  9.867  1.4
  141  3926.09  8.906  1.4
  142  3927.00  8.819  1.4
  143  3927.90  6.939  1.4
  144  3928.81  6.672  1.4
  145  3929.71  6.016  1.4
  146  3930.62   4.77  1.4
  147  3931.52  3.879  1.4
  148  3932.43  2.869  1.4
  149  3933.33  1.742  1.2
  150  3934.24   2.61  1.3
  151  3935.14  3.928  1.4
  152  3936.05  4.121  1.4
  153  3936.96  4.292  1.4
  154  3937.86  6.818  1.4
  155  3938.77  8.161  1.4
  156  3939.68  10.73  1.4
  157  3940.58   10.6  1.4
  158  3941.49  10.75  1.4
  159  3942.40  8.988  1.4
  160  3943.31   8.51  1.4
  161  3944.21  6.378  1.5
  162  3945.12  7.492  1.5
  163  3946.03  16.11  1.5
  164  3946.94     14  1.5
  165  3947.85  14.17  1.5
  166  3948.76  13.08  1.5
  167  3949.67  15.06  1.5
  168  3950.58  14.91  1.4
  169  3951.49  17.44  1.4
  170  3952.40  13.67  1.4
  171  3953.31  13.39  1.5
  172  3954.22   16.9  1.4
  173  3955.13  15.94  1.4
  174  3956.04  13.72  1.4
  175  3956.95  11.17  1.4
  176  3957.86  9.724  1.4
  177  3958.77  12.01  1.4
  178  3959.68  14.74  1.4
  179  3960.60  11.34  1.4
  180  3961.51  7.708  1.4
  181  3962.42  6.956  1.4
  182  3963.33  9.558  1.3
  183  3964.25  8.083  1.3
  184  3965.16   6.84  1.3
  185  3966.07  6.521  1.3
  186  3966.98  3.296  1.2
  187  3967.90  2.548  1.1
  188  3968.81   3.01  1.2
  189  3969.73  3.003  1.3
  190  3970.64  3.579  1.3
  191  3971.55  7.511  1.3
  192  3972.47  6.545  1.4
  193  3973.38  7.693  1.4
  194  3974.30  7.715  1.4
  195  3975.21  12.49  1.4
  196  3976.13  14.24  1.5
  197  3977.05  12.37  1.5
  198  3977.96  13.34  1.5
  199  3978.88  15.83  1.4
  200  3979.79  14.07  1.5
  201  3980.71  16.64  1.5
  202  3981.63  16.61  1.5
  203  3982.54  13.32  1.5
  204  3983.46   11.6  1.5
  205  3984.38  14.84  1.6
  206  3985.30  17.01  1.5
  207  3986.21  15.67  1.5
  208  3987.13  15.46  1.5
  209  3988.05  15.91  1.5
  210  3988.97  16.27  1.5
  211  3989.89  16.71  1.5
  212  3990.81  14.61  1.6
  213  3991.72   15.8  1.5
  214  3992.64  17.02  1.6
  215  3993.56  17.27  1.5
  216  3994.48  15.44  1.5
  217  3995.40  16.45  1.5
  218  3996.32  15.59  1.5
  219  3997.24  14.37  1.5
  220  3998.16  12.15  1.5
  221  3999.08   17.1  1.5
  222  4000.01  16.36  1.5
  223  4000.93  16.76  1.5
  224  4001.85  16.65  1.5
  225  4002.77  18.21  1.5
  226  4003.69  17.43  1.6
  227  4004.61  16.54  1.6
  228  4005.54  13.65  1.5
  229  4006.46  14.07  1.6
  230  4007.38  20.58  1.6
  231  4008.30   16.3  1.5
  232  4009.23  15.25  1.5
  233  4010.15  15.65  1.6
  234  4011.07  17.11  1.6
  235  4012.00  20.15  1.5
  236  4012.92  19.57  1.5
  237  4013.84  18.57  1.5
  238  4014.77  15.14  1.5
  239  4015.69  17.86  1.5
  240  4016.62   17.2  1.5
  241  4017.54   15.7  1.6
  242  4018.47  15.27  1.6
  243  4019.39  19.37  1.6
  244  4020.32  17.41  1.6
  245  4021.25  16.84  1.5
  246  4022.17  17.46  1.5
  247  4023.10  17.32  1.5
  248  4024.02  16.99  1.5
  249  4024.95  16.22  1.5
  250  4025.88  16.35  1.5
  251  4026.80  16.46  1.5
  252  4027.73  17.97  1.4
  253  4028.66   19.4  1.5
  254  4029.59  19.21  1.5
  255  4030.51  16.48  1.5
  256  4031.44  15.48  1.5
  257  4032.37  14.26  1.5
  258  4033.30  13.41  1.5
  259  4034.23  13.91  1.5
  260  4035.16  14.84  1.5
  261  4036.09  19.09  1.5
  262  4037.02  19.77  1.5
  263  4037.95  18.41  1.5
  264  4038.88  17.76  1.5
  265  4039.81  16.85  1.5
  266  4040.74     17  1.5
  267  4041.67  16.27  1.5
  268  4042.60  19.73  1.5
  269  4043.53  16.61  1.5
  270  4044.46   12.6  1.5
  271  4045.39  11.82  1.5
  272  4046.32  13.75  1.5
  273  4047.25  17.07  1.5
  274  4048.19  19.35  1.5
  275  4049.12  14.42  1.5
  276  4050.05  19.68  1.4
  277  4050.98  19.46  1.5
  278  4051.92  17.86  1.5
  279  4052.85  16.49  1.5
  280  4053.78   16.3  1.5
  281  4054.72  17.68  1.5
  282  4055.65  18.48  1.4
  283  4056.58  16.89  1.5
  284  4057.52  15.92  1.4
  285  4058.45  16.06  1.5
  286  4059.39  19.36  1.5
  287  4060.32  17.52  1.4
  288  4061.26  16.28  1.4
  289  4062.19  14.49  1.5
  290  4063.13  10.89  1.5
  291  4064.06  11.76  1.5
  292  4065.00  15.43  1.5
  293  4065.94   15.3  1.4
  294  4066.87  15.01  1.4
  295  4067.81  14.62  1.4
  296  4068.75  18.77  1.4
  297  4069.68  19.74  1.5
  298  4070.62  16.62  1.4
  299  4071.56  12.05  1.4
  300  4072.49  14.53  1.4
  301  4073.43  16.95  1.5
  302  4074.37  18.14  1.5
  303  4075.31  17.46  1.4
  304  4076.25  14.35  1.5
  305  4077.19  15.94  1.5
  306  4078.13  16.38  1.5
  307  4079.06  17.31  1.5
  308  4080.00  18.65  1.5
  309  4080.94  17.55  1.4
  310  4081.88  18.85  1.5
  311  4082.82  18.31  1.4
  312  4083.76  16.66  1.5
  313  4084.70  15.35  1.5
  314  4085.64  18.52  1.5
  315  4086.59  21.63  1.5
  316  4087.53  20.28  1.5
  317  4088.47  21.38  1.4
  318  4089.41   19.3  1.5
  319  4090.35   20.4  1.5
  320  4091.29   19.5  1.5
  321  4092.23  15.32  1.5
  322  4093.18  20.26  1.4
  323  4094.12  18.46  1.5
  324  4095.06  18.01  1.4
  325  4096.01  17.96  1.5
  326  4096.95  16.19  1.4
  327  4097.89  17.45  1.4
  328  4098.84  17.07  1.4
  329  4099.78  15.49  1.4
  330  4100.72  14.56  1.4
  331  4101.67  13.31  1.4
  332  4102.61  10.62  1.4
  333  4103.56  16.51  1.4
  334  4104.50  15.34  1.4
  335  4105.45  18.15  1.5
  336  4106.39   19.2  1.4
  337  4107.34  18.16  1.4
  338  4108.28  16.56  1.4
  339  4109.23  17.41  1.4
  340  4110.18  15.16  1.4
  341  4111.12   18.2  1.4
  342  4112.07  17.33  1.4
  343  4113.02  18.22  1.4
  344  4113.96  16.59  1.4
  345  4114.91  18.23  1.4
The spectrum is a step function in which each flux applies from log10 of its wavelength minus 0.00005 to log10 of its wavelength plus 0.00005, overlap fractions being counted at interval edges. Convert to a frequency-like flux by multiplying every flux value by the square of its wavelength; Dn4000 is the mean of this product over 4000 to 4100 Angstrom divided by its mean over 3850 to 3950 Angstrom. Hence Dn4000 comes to 1.6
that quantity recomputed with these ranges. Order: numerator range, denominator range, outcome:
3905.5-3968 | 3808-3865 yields 1.03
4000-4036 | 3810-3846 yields 1.99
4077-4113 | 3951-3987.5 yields 1.67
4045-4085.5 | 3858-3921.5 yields 1.41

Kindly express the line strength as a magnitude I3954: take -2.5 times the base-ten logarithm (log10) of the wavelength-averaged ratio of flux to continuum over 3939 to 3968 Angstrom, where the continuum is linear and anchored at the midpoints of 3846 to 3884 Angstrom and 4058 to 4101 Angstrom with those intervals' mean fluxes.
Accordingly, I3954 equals 0.30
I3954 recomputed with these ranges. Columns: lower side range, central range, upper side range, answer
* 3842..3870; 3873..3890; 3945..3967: 0.09 mag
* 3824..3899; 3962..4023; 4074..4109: 0.08 mag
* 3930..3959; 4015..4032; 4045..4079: -0.21 mag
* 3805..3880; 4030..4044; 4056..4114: -0.06 mag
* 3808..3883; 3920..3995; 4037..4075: 0.30 mag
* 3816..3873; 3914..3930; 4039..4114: 0.17 mag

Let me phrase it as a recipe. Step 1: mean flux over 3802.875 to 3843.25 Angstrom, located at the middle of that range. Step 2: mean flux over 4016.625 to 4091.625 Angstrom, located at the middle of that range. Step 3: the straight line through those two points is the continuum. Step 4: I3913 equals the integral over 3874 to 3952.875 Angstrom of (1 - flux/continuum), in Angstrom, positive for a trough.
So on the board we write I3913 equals 8.47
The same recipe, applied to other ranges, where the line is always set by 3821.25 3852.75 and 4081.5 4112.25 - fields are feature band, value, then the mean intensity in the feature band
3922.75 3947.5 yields 9.5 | 7.74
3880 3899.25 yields -2.8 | 12.8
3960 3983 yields 7.5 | 9.27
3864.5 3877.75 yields -3.3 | 13.2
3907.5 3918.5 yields -2.1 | 14.2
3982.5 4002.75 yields -1.9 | 15.7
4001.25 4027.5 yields -3.5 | 17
